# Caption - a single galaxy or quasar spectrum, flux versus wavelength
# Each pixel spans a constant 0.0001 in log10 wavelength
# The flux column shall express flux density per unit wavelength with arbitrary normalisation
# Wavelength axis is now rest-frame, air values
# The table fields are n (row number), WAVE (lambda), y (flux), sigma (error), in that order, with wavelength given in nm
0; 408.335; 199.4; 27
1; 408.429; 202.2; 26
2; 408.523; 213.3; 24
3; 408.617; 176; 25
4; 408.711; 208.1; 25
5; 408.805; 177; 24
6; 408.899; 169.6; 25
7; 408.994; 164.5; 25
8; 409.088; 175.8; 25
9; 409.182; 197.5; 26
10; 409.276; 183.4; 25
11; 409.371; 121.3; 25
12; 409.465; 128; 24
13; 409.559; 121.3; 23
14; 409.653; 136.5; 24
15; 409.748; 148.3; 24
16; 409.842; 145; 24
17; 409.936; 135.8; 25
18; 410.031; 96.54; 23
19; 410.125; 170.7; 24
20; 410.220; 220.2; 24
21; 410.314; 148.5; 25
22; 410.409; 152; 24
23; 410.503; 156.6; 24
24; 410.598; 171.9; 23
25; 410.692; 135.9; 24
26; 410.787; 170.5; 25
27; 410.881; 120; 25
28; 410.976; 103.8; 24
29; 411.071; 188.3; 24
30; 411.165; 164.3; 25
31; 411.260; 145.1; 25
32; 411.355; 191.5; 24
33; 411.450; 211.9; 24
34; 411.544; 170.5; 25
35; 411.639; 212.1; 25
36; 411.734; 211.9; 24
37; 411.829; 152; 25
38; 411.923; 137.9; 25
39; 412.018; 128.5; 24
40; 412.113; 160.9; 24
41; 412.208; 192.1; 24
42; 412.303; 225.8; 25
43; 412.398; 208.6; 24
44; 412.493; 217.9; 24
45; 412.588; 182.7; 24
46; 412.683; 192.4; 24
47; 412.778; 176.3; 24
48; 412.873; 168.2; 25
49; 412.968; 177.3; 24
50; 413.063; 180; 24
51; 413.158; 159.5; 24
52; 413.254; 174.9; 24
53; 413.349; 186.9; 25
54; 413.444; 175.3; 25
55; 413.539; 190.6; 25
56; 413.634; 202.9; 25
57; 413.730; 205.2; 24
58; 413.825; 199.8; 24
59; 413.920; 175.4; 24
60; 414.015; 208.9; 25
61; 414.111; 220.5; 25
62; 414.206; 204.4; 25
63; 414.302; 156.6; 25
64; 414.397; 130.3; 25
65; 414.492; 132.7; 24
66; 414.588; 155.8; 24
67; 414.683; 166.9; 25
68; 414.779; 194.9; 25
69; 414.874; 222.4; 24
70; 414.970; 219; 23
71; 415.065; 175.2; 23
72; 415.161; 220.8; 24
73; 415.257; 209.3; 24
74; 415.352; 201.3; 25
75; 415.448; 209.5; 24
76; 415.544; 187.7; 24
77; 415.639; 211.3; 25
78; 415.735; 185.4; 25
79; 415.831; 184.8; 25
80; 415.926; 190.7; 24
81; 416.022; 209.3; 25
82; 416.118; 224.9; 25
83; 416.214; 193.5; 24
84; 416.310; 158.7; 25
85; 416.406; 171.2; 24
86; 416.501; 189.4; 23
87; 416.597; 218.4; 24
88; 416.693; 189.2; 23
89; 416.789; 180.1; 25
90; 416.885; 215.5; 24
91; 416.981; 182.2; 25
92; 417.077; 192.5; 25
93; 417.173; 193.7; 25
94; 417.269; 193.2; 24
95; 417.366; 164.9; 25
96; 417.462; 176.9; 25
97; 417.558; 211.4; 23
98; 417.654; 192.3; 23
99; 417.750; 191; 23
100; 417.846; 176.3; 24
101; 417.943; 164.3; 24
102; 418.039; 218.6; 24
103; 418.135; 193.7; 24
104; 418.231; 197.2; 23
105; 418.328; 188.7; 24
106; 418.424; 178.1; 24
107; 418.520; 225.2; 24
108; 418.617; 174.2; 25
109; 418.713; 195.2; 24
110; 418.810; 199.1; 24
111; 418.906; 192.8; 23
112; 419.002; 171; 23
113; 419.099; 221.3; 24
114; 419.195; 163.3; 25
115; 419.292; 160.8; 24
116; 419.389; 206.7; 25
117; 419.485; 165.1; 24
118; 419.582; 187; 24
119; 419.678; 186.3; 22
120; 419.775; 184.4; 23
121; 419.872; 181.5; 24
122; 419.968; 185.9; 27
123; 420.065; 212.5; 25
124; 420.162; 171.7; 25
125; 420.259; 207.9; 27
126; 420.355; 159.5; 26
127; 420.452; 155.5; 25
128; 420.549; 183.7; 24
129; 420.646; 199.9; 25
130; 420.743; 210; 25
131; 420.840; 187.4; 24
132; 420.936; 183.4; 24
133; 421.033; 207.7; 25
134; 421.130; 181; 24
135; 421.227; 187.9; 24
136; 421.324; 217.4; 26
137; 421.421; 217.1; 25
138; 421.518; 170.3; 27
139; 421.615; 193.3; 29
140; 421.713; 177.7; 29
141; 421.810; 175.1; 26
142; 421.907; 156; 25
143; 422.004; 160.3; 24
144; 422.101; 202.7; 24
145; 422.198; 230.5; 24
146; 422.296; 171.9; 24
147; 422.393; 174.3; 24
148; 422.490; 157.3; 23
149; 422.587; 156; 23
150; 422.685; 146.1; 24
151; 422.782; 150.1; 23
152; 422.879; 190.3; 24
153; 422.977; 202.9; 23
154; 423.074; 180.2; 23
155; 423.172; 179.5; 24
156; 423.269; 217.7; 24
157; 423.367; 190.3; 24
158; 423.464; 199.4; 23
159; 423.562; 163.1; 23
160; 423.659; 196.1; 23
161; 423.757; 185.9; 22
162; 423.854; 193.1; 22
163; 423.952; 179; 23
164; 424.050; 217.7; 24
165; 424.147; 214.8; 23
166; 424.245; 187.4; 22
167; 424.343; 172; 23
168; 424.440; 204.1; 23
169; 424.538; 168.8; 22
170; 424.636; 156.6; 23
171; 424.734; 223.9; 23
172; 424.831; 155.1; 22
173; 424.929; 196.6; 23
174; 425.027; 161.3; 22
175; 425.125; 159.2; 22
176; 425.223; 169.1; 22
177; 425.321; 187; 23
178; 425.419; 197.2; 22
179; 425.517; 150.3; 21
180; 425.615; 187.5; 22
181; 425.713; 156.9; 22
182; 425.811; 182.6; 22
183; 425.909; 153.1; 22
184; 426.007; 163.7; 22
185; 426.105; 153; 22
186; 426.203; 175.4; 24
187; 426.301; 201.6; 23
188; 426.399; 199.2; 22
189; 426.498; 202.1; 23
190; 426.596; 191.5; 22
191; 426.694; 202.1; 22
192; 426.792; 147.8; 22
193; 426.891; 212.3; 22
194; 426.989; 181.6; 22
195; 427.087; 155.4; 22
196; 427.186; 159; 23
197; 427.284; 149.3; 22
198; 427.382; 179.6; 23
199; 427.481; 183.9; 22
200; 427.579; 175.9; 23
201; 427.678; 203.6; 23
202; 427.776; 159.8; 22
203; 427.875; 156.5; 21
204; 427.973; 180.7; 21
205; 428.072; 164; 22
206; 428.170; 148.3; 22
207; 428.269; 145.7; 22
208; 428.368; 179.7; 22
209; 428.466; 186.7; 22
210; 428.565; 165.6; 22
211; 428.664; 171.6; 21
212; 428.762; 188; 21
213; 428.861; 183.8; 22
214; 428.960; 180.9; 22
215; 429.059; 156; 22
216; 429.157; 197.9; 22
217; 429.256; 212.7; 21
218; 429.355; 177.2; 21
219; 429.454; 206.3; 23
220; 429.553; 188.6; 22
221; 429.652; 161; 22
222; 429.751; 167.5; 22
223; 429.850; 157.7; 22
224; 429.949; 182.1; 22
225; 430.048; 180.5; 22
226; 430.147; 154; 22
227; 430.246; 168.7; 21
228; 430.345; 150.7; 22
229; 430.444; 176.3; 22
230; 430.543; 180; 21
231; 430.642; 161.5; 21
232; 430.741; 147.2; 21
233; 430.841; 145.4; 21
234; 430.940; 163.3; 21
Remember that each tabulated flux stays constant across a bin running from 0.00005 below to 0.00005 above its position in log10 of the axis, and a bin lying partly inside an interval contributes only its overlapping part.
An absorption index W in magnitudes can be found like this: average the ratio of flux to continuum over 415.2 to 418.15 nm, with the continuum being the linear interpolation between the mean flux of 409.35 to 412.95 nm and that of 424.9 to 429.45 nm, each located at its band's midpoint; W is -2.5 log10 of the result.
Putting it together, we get -0.15 mag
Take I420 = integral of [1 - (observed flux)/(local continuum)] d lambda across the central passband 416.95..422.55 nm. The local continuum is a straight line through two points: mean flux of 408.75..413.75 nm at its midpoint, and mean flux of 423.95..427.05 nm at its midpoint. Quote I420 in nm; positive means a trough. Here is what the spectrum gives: -0.350 nm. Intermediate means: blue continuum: 169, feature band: 187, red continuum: 182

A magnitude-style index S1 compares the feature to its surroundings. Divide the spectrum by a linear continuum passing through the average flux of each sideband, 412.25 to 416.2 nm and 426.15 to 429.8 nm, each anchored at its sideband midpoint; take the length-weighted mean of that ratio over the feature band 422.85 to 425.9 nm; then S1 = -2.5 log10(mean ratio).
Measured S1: -0.02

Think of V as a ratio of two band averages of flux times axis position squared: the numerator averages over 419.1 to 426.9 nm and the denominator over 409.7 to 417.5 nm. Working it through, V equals 1.1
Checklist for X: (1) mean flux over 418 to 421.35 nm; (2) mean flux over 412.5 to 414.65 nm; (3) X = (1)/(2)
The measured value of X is 1.1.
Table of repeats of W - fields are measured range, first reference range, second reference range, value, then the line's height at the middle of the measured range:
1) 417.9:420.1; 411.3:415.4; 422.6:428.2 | -0.04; 183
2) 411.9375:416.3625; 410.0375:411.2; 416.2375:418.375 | -0.09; 174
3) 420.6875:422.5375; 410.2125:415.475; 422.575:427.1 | -0.04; 181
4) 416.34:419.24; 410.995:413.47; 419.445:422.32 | -0.04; 184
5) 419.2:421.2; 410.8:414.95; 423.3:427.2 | -0.03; 181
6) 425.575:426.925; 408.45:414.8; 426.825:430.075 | -0.03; 175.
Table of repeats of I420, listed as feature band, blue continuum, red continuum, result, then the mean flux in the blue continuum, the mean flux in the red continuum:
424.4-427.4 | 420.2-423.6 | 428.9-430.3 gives 0.07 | 184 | 178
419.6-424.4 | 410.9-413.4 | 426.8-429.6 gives -0.25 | 177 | 176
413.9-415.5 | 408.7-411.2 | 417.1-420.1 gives -0.14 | 155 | 189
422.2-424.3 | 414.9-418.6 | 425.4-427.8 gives -0.02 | 194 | 177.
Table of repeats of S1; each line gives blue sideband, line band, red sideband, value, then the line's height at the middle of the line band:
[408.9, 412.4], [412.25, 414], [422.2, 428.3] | -0.15 mag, 165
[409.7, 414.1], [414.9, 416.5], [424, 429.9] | -0.13 mag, 174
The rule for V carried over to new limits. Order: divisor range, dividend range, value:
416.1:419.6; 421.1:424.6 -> 1.00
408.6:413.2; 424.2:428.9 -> 1.13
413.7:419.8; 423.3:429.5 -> 0.99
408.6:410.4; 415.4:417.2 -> 1.26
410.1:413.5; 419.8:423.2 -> 1.11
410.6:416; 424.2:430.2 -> 1.03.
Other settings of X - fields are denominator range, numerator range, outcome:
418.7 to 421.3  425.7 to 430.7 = 0.93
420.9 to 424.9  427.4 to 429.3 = 0.95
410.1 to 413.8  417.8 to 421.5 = 1.08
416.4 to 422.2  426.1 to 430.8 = 0.93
